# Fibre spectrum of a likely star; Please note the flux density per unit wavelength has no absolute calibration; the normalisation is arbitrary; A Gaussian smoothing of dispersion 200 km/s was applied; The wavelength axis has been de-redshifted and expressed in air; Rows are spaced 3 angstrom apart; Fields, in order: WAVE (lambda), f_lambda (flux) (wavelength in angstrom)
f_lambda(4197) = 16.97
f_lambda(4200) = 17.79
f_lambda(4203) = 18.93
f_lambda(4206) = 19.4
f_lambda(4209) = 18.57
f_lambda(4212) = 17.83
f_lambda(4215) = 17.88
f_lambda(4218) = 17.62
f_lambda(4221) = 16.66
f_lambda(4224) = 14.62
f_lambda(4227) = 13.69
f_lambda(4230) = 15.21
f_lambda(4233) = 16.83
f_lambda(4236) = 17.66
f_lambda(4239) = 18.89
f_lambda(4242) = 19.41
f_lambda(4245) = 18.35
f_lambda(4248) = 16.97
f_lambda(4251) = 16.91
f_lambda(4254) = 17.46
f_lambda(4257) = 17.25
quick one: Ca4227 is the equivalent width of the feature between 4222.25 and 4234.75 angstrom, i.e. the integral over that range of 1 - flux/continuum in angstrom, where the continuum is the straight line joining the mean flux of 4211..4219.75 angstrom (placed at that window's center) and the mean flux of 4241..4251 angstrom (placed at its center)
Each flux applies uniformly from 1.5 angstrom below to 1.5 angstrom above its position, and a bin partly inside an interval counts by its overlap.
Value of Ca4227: 1.9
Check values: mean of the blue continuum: 17.7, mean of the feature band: 15.2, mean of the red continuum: 18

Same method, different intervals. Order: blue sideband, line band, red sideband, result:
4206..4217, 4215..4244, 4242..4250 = 2.0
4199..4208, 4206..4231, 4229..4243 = 2.1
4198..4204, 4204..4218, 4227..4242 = -0.4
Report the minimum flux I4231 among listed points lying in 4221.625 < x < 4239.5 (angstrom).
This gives 13.69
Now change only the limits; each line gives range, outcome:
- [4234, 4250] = 16.97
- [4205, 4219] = 17.62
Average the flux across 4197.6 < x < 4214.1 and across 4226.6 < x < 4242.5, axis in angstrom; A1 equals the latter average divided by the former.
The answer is 0.93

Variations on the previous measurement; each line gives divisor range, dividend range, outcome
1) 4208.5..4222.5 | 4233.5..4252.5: 1.02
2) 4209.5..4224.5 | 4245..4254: 1.00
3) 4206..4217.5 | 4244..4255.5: 0.95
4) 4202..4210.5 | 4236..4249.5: 0.97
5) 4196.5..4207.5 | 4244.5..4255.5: 0.94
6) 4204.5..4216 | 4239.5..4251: 0.98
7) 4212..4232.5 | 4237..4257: 1.11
